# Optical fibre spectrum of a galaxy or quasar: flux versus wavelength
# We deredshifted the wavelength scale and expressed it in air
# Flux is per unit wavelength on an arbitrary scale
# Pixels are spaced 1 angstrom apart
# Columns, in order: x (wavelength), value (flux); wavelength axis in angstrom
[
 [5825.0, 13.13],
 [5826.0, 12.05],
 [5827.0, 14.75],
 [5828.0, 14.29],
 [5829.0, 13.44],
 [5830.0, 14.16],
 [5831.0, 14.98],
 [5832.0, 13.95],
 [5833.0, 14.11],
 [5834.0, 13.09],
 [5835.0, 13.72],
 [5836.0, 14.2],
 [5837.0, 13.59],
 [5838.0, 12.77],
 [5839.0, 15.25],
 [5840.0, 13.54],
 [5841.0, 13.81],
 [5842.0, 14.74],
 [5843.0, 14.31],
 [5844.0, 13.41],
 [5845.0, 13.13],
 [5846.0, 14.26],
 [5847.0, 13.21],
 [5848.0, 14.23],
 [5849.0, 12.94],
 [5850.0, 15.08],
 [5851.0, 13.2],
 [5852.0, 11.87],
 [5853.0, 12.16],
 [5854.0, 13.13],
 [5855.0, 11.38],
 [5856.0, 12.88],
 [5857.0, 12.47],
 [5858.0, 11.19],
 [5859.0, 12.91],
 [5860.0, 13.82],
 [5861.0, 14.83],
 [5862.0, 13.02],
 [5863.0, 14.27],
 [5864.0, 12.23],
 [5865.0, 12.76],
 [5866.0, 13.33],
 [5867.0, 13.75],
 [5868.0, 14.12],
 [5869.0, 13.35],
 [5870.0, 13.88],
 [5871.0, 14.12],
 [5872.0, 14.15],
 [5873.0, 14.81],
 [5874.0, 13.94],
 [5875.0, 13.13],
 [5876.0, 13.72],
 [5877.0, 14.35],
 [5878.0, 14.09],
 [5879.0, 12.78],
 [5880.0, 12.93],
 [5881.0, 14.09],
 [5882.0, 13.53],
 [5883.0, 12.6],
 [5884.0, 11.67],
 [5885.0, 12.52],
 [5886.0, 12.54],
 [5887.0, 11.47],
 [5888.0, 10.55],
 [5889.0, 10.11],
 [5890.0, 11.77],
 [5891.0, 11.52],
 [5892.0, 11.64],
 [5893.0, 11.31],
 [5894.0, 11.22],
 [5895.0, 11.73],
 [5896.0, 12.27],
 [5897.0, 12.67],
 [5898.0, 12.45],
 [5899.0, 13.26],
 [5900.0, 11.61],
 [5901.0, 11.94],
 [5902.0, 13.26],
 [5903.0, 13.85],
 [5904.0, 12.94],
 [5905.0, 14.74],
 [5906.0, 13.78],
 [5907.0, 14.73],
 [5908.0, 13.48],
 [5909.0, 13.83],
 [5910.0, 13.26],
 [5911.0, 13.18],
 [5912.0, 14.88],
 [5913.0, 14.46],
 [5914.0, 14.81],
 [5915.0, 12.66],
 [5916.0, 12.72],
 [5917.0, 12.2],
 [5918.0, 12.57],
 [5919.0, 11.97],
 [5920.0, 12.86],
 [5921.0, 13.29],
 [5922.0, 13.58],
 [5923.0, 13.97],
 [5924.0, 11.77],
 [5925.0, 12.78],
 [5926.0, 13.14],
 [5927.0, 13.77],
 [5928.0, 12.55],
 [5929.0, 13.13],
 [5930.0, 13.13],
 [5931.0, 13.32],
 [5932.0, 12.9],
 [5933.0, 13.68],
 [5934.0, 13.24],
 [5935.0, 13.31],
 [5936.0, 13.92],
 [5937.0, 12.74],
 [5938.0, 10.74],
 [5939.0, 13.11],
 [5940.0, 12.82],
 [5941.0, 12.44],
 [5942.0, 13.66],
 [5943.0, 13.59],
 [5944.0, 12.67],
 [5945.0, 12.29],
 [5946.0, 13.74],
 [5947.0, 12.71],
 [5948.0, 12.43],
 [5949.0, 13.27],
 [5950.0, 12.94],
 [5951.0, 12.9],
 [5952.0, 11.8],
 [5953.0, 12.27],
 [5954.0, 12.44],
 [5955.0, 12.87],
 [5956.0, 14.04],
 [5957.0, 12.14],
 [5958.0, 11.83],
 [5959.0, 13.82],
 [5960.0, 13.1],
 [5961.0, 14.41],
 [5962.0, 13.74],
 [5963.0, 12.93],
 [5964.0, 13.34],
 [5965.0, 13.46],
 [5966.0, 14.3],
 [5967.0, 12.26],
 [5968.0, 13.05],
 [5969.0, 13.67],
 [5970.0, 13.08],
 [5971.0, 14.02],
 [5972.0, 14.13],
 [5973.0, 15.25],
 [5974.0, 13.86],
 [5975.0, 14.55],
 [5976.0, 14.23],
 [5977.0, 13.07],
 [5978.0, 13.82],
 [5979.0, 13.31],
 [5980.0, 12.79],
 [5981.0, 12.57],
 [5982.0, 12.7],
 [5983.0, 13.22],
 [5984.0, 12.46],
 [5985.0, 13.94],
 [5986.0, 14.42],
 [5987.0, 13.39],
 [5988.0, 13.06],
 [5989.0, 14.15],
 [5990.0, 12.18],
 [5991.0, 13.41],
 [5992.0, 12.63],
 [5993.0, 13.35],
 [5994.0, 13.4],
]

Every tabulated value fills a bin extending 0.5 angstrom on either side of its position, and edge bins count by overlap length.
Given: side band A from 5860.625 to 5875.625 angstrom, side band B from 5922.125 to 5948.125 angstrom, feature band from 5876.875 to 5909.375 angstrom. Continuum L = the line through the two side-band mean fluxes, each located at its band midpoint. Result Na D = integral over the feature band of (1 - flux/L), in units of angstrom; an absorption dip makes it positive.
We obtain 1.98 angstrom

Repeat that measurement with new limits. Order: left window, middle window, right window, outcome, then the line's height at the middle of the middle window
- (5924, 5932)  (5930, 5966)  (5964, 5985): 0.6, 13.2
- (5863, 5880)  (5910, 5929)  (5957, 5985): 0.5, 13.5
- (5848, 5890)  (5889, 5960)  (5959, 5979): 2.7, 13.4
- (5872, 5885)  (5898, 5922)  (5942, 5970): 0.0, 13.3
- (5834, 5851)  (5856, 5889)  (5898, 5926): 1.0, 13.6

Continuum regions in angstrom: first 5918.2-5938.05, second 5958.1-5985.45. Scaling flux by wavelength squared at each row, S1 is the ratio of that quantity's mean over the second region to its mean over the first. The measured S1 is 1.1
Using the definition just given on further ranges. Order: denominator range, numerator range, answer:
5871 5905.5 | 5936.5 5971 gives 1.04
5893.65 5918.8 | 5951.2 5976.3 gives 1.04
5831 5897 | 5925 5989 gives 1.04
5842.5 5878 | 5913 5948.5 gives 0.99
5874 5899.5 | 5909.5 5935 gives 1.07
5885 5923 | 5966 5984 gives 1.08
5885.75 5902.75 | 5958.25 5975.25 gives 1.18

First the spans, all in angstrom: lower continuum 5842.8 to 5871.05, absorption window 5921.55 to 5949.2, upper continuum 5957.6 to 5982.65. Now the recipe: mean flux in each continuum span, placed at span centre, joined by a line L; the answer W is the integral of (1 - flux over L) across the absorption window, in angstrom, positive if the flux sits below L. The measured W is 0.9 angstrom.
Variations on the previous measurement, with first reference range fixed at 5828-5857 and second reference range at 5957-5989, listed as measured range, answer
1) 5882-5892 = 1.34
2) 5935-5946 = 0.51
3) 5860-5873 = -0.13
